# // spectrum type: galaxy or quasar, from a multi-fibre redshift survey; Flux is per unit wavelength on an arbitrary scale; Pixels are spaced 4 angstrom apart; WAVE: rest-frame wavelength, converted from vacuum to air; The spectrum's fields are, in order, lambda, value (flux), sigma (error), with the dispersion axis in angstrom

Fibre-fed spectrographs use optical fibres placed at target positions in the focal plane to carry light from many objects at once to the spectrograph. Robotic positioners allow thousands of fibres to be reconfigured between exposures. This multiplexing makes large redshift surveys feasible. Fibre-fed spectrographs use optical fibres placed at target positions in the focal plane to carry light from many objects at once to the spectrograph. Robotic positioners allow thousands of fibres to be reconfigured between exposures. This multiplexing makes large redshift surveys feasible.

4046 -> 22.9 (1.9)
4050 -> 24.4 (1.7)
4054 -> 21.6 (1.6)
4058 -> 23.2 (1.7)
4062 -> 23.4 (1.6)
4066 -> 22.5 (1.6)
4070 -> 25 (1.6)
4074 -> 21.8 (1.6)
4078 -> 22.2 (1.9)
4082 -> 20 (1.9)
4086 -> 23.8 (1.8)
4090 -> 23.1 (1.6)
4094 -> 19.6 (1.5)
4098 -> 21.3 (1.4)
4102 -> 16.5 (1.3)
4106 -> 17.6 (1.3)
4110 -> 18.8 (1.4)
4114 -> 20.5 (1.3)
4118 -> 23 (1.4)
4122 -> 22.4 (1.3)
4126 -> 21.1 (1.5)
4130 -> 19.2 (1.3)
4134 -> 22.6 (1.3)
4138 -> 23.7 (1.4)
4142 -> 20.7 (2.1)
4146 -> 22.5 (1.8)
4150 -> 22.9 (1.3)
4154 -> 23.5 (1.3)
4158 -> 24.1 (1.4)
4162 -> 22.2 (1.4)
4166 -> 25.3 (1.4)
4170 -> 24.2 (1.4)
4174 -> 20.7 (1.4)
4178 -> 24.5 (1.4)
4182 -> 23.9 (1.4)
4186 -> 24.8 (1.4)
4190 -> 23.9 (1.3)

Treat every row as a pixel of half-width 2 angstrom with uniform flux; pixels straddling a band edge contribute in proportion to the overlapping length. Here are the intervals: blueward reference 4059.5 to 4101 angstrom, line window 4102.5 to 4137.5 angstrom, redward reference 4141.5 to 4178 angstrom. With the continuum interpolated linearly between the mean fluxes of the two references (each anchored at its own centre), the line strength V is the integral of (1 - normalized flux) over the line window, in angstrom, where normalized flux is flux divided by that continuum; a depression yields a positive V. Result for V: 3.1 angstrom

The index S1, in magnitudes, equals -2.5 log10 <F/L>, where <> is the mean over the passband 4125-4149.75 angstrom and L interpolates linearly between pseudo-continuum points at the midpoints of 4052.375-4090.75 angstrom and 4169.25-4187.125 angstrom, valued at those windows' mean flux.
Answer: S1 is 0.07 mag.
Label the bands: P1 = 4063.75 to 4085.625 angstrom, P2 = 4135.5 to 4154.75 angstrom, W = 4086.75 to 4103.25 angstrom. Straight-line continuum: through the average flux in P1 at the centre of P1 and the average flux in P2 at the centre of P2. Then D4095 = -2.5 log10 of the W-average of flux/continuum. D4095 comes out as 0.10 mag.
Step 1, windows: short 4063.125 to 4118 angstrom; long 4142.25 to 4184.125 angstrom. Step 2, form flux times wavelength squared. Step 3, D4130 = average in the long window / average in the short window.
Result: 1.14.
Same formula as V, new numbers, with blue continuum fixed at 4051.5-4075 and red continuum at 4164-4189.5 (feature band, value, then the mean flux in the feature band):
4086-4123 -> 4.6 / 20.4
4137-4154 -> 0.8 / 22.5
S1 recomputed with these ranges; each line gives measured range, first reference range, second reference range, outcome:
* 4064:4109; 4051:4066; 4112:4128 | 0.059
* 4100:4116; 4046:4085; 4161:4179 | 0.245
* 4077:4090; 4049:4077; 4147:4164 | 0.044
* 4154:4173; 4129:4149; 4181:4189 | -0.024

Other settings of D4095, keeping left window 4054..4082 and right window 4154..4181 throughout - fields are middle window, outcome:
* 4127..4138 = 0.09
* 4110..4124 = 0.08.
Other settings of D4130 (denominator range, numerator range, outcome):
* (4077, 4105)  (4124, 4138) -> 1.05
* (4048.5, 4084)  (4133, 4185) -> 1.07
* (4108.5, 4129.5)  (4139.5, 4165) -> 1.10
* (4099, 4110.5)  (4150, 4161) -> 1.35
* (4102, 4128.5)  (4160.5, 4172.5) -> 1.21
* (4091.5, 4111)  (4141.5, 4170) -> 1.26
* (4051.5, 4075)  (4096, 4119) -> 0.87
